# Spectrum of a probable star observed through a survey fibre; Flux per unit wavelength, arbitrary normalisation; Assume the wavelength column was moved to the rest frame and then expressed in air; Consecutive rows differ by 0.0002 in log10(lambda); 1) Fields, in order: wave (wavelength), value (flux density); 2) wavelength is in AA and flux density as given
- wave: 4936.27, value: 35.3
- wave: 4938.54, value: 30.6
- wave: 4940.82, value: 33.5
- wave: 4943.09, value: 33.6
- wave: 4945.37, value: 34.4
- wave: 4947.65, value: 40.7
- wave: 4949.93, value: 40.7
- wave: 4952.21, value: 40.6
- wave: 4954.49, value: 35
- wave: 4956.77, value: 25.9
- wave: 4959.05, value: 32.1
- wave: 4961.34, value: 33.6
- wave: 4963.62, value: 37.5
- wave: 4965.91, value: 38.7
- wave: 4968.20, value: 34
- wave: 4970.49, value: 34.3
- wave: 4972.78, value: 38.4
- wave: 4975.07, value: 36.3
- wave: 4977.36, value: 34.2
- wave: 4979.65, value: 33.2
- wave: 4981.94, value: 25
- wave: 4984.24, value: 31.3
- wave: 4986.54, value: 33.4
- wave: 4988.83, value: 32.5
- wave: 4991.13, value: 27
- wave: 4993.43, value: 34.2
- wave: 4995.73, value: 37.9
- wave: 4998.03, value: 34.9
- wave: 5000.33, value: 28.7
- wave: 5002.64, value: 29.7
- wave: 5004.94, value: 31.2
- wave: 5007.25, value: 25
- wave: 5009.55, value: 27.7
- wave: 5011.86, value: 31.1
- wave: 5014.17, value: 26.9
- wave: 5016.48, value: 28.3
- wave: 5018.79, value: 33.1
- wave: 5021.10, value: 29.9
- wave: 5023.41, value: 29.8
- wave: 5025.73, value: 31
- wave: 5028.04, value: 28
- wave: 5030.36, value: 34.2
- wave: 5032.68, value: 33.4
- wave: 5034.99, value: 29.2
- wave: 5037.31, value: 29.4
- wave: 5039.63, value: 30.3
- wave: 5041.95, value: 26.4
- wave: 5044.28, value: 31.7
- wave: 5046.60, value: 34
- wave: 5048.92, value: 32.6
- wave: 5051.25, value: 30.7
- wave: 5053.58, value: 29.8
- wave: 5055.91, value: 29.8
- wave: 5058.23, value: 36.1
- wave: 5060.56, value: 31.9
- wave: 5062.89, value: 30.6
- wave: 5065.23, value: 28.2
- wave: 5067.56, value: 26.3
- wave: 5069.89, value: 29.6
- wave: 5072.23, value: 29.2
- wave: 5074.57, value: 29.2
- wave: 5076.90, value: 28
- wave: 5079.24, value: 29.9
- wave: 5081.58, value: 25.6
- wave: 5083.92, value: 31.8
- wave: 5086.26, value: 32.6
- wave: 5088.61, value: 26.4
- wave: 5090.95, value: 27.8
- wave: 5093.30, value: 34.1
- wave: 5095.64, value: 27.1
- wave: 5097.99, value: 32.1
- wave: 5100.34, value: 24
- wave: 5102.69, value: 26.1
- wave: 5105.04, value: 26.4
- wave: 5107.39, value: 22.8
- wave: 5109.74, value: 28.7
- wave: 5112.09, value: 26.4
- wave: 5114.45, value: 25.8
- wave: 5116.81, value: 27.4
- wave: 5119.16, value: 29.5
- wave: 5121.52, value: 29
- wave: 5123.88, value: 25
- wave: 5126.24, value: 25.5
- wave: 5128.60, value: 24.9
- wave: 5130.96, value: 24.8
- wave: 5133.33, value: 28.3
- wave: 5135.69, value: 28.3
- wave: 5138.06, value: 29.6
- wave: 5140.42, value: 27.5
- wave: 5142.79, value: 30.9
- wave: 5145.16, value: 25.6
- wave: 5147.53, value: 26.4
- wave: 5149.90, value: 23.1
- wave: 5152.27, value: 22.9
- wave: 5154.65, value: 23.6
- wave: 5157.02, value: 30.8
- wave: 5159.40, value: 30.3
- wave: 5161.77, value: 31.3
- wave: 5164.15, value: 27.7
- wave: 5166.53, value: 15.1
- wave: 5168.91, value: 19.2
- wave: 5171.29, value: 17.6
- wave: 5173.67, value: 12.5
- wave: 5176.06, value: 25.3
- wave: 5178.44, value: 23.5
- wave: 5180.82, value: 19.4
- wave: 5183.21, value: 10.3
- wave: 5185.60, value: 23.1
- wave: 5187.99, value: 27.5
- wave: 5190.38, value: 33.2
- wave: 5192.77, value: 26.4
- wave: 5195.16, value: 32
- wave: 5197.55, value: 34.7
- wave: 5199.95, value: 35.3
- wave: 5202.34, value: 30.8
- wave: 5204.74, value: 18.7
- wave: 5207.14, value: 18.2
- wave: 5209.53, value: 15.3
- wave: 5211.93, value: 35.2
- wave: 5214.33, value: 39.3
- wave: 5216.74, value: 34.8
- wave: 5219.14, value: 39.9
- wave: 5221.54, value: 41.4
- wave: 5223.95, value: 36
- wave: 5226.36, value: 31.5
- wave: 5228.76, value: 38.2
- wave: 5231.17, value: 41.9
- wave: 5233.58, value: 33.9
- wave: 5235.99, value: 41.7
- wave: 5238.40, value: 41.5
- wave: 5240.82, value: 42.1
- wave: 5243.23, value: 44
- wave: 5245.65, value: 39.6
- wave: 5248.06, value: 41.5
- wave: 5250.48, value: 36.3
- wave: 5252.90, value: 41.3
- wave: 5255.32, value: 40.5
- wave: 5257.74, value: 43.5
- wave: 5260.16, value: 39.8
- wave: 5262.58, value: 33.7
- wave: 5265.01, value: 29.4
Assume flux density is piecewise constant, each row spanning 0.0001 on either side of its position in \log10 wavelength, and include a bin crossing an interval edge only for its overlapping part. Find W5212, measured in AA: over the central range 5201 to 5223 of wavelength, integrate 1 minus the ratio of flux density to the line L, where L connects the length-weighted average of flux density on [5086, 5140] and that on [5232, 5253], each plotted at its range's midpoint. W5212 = 4.0 AA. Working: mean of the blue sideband 27.4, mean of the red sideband 40.2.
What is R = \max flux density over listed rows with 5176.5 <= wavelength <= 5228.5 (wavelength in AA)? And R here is 41.4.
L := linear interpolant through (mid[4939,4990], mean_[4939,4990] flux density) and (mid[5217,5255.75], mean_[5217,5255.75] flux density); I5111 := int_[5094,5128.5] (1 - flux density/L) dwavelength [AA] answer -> 9.5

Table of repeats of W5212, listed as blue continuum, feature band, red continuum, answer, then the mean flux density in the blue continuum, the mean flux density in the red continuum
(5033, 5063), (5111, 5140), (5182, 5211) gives 1.15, 31.1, 25.5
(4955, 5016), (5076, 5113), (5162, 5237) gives 2.56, 32.1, 28.4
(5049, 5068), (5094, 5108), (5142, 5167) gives 0.96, 30.7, 26.4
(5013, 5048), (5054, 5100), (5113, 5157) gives -1.54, 30.4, 26.7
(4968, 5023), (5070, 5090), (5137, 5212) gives -0.48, 31.5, 24.9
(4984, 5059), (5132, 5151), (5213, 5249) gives 4.33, 30.9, 39.1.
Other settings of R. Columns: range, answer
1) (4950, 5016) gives 40.6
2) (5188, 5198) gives 34.7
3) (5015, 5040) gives 34.2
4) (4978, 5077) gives 37.9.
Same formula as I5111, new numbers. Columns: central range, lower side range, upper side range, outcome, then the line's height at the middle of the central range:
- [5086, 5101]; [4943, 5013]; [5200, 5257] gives 2.3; 34.5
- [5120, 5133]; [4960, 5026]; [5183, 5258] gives 2.8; 33.3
